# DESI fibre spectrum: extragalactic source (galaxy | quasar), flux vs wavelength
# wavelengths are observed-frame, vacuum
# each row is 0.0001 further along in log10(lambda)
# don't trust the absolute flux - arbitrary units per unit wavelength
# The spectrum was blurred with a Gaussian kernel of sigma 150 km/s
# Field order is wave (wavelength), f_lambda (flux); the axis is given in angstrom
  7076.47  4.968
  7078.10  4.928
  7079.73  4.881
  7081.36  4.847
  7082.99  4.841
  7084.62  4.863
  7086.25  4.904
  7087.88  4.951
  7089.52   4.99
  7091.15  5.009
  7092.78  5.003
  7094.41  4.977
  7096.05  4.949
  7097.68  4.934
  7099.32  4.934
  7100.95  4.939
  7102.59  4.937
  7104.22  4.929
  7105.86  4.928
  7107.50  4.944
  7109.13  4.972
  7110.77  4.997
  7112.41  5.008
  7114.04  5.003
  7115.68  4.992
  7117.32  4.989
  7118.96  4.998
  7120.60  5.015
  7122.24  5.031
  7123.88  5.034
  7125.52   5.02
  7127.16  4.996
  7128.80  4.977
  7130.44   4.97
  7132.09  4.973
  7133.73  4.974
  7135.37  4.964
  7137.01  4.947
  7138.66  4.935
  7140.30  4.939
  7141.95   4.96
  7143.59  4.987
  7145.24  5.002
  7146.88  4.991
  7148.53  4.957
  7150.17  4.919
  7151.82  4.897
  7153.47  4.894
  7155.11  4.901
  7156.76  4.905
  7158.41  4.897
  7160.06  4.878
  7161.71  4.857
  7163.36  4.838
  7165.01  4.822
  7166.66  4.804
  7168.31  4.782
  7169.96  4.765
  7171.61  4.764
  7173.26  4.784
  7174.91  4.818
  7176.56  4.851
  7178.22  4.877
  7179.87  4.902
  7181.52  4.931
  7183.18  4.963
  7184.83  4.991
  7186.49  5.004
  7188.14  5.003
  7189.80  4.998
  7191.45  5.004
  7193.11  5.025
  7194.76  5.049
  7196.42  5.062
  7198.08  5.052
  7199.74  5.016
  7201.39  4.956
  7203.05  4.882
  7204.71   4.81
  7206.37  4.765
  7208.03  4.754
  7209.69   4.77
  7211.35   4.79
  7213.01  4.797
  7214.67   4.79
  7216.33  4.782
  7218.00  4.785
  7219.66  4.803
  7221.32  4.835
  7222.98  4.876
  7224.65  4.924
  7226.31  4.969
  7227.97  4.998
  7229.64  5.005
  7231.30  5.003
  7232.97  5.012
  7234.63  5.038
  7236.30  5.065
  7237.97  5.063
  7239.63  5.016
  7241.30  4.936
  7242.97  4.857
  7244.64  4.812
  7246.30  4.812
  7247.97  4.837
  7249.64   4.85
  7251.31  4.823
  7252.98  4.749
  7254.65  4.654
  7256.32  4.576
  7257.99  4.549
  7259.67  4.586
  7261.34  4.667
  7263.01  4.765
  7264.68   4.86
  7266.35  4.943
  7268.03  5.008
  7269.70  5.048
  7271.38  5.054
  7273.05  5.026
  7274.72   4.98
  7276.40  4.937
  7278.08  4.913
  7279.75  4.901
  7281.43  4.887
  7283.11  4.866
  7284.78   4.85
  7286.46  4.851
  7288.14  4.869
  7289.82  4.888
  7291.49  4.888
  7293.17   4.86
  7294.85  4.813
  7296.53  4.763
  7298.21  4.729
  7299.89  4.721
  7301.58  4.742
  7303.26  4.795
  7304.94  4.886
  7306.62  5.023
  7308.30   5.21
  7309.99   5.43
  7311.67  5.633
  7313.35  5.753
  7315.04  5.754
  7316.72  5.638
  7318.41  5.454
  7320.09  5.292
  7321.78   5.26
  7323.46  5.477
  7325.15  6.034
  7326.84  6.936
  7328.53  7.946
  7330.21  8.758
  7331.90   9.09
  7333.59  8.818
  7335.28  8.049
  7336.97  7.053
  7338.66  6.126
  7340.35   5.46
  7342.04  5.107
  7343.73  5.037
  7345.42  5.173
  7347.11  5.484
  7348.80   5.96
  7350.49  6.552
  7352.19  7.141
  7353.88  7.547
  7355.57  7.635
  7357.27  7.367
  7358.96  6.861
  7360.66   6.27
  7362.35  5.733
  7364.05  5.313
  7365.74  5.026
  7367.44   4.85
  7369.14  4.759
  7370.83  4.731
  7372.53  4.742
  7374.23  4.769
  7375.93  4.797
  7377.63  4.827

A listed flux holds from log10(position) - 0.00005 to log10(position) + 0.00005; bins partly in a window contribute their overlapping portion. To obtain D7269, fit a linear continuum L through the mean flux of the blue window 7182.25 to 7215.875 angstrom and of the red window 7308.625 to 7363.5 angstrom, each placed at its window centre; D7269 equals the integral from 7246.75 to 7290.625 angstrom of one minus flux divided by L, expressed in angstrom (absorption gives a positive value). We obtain 6.5 angstrom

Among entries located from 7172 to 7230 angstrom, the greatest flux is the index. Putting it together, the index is 5.062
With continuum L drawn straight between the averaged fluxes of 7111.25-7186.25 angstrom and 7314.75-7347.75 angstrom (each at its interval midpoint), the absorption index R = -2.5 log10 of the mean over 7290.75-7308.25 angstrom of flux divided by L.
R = 0.26 mag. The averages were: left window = 4.93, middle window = 4.84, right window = 6.41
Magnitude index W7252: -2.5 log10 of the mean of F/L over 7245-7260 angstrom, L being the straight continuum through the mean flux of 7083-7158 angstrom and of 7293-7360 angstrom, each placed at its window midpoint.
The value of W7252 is 0.199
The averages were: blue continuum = 4.96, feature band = 4.72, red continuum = 6.07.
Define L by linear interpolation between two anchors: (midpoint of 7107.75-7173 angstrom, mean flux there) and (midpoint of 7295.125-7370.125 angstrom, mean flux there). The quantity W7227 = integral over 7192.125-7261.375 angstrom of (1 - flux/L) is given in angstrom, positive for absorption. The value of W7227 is 6.9 angstrom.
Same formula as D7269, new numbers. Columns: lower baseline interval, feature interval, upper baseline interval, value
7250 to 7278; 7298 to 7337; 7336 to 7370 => -3.7 angstrom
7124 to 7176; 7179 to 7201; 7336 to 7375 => 0.4 angstrom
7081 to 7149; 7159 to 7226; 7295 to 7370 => 5.7 angstrom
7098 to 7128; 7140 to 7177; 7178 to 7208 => 0.7 angstrom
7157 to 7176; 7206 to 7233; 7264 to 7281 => 0.2 angstrom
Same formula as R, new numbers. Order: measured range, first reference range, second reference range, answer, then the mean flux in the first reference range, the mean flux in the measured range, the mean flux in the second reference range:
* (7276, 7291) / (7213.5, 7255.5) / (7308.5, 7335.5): 0.19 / 4.89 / 4.88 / 6.52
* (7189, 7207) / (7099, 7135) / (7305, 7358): 0.11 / 4.98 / 4.97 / 6.34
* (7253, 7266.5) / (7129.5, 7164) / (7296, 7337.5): 0.21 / 4.93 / 4.69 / 6.05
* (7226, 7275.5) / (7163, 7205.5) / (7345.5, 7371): 0.10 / 4.92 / 4.88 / 6.09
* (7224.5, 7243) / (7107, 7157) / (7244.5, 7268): -0.05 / 4.97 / 5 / 4.76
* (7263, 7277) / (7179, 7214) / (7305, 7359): 0.15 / 4.93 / 4.97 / 6.35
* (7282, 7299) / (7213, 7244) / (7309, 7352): 0.19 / 4.93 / 4.84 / 6.3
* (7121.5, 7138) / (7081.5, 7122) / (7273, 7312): -0.01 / 4.96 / 4.99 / 4.93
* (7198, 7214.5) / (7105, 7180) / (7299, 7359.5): 0.11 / 4.93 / 4.85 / 6.2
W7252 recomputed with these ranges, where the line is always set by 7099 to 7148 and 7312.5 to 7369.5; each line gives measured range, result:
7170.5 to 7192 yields 0.090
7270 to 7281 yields 0.190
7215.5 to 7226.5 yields 0.154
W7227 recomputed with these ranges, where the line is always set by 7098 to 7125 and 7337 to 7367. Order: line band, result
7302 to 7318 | 1.6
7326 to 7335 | -3.4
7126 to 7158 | 1.1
